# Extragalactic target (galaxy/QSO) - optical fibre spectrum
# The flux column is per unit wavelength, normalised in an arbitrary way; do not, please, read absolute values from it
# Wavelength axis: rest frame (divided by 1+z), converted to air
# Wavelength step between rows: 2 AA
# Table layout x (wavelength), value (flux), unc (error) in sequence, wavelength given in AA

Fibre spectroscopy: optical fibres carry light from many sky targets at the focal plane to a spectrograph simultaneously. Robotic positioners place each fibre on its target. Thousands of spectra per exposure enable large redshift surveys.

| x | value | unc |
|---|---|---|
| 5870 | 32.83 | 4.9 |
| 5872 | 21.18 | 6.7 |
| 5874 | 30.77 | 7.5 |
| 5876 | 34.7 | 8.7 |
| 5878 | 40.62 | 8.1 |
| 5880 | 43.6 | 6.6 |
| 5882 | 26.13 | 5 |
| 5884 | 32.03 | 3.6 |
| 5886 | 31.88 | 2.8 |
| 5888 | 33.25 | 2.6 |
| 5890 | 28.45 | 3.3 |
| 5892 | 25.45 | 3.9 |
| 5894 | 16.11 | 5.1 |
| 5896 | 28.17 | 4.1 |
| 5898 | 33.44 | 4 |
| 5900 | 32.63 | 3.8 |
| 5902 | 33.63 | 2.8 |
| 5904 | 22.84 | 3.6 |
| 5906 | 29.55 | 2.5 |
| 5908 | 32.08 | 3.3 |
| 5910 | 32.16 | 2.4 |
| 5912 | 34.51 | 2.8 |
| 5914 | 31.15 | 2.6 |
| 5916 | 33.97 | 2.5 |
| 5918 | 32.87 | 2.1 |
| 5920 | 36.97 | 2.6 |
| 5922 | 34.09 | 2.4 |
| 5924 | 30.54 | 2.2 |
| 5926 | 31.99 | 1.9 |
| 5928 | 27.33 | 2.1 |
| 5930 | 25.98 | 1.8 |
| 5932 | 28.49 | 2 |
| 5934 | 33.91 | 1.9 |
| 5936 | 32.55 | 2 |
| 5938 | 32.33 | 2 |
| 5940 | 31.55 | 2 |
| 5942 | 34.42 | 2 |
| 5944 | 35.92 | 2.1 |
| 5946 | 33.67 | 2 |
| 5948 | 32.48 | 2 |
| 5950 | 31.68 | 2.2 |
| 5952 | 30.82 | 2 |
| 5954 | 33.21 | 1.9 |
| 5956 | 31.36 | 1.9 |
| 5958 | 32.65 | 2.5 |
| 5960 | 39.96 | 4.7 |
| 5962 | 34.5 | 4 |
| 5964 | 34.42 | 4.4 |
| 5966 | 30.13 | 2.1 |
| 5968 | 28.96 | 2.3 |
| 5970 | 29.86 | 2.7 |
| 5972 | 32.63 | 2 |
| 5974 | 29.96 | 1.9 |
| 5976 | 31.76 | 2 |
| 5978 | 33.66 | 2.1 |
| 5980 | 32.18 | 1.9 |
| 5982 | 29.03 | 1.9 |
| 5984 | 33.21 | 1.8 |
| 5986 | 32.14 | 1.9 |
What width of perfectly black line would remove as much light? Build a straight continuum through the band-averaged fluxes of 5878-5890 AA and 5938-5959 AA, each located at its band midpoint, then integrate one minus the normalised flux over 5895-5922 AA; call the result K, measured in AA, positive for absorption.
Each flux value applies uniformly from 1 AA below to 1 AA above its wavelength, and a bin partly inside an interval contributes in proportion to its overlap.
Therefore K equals 1.1 AA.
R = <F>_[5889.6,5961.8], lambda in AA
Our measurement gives 31.4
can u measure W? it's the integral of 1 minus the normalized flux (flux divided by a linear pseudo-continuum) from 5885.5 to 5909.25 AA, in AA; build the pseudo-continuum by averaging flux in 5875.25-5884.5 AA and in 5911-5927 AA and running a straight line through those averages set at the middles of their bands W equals 3.87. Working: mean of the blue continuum 35.6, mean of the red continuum 33.3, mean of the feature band 28.9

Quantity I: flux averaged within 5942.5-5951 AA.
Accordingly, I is 33.5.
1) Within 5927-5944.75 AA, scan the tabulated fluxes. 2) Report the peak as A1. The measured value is 35.92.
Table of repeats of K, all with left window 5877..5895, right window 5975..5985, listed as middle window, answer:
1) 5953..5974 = -0.6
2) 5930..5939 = 0.1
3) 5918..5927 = -0.6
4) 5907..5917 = -0.5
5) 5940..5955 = -0.7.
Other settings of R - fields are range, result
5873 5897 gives 30.9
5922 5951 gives 31.7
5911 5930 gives 32.3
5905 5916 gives 32.1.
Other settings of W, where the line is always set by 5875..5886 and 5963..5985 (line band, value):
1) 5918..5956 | 0.89 AA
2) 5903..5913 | 1.11 AA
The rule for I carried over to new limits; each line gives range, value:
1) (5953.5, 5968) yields 33.4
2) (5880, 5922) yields 30.8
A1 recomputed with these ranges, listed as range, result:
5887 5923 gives 36.97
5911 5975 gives 39.96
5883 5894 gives 33.25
